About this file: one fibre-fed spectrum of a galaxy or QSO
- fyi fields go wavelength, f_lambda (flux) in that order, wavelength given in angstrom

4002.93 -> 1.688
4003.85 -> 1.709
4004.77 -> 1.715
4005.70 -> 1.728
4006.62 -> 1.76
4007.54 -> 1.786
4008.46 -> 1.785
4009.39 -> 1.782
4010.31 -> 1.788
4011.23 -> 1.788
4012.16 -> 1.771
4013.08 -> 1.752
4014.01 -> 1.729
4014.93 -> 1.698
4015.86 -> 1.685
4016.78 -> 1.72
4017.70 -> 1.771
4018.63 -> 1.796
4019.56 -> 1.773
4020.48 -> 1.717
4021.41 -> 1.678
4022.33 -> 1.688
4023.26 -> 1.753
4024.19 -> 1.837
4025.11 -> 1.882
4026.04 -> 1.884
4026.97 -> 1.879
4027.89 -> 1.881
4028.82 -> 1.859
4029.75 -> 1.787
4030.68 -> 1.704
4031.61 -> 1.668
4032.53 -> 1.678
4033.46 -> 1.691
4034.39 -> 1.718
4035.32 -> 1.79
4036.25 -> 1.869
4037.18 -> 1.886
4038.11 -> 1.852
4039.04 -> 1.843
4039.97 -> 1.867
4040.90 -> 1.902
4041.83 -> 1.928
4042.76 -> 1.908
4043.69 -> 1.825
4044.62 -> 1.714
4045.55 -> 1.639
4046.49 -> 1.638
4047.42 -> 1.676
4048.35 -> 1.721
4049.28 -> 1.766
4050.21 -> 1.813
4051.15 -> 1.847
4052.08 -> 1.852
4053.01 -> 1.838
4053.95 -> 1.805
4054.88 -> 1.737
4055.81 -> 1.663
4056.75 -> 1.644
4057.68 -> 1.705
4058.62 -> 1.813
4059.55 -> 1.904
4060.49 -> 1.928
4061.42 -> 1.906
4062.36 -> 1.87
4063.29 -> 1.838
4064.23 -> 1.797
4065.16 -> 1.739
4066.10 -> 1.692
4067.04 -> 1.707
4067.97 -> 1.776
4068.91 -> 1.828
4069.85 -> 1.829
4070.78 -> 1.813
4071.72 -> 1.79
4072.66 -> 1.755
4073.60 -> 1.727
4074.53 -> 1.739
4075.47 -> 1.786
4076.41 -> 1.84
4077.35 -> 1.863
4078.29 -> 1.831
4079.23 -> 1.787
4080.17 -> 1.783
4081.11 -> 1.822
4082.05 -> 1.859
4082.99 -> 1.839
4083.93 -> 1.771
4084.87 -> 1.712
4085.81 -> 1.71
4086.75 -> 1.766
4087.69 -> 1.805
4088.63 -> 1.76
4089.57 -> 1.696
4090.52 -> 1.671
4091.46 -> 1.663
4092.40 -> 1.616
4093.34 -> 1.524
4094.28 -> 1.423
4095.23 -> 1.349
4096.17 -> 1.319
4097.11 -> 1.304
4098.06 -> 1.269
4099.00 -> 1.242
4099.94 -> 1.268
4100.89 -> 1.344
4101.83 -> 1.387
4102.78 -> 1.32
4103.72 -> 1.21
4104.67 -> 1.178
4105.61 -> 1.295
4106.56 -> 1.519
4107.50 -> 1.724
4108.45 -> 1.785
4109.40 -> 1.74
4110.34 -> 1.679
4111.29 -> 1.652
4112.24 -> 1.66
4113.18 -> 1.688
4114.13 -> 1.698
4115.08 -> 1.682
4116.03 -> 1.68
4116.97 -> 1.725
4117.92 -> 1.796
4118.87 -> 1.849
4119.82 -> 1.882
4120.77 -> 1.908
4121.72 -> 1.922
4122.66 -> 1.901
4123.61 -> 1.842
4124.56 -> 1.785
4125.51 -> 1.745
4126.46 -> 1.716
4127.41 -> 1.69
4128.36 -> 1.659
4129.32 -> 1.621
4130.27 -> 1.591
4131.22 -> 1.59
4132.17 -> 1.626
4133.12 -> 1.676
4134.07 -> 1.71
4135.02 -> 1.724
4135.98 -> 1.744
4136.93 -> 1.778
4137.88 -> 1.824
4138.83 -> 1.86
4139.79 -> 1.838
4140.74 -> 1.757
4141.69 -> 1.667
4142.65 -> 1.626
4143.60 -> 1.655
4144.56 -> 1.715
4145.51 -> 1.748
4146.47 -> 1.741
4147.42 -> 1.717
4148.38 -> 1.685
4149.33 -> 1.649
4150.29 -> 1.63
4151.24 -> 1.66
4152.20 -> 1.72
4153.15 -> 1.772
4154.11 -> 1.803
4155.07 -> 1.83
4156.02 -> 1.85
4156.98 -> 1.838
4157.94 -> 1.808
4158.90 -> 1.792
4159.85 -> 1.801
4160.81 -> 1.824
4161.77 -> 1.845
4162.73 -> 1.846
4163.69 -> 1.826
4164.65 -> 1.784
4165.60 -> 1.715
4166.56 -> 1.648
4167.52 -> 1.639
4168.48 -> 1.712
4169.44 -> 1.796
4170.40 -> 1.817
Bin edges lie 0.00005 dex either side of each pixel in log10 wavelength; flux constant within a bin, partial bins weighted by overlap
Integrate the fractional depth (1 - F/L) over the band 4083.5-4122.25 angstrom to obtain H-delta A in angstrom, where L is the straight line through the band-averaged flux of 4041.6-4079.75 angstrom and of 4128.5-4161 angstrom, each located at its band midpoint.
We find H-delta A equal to 3.7 angstrom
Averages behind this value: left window 1.79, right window 1.73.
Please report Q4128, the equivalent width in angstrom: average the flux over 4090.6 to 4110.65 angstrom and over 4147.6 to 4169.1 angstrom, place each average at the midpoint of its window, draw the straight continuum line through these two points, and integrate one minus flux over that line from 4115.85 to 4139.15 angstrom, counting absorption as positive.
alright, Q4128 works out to -2.5 angstrom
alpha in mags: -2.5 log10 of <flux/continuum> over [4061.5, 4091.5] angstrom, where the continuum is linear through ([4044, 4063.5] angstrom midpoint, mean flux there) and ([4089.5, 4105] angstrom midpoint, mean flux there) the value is -0.134 mag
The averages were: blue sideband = 1.78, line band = 1.78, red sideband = 1.39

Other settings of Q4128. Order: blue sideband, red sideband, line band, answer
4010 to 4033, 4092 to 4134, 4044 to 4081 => -2.00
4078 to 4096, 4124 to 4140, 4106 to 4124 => -0.47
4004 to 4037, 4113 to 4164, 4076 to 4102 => 2.08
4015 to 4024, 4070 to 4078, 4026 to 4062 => -0.73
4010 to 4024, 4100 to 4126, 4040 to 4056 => -0.70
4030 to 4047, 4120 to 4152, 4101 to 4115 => 1.66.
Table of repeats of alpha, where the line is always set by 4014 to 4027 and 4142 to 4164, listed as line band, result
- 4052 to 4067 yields -0.02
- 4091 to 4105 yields 0.28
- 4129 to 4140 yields 0.03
